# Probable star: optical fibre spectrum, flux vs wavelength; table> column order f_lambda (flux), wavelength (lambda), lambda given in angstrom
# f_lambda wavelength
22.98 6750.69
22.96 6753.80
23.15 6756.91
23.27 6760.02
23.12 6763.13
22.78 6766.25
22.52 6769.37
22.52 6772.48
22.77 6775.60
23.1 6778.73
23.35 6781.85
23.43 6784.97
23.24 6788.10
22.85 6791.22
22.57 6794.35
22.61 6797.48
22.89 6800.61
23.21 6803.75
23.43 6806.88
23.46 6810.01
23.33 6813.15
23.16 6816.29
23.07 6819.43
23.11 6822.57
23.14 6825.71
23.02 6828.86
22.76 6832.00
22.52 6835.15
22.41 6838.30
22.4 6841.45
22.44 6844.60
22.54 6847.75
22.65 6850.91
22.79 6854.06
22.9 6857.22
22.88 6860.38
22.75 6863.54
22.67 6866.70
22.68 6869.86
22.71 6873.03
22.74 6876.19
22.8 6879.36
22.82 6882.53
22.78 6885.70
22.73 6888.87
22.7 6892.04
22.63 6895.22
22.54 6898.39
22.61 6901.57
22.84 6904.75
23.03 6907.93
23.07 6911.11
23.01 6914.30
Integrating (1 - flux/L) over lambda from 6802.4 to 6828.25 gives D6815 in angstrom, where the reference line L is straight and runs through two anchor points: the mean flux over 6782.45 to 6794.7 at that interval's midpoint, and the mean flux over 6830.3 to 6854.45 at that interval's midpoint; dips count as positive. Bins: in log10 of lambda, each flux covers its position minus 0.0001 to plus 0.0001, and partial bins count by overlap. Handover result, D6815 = -0.5 angstrom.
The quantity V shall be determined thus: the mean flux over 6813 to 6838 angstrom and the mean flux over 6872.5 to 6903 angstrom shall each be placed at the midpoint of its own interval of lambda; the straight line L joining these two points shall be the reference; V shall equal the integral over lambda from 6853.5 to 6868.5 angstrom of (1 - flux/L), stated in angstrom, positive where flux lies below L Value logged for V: 0.0 angstrom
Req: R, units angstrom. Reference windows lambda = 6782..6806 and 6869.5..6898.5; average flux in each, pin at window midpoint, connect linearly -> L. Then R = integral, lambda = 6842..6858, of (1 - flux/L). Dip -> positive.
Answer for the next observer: 0.14 angstrom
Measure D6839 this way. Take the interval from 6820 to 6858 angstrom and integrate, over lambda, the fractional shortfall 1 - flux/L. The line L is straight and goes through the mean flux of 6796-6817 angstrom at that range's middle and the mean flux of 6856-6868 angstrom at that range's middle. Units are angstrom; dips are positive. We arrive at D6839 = 0.4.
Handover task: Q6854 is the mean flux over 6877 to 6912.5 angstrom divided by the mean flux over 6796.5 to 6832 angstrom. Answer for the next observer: 1.0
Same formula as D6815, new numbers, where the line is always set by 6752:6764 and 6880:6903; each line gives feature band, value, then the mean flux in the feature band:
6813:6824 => -0.10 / 23.1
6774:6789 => -0.08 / 23.2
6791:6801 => 0.14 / 22.7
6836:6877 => 0.28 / 22.7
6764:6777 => 0.24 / 22.7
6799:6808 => -0.07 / 23.2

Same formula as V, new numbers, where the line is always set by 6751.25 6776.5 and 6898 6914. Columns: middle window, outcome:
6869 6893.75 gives 0.1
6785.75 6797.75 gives 0.0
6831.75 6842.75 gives 0.2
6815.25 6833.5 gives -0.1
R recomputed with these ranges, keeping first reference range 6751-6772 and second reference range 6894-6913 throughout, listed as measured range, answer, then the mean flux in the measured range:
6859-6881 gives 0.1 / 22.7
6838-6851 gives 0.2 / 22.5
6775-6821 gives -0.4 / 23.1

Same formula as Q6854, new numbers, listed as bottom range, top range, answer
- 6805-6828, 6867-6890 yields 0.98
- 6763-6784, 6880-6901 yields 0.99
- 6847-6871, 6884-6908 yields 1.00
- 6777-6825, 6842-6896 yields 0.98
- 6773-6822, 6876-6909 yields 0.99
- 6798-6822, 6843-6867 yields 0.98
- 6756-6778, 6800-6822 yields 1.02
